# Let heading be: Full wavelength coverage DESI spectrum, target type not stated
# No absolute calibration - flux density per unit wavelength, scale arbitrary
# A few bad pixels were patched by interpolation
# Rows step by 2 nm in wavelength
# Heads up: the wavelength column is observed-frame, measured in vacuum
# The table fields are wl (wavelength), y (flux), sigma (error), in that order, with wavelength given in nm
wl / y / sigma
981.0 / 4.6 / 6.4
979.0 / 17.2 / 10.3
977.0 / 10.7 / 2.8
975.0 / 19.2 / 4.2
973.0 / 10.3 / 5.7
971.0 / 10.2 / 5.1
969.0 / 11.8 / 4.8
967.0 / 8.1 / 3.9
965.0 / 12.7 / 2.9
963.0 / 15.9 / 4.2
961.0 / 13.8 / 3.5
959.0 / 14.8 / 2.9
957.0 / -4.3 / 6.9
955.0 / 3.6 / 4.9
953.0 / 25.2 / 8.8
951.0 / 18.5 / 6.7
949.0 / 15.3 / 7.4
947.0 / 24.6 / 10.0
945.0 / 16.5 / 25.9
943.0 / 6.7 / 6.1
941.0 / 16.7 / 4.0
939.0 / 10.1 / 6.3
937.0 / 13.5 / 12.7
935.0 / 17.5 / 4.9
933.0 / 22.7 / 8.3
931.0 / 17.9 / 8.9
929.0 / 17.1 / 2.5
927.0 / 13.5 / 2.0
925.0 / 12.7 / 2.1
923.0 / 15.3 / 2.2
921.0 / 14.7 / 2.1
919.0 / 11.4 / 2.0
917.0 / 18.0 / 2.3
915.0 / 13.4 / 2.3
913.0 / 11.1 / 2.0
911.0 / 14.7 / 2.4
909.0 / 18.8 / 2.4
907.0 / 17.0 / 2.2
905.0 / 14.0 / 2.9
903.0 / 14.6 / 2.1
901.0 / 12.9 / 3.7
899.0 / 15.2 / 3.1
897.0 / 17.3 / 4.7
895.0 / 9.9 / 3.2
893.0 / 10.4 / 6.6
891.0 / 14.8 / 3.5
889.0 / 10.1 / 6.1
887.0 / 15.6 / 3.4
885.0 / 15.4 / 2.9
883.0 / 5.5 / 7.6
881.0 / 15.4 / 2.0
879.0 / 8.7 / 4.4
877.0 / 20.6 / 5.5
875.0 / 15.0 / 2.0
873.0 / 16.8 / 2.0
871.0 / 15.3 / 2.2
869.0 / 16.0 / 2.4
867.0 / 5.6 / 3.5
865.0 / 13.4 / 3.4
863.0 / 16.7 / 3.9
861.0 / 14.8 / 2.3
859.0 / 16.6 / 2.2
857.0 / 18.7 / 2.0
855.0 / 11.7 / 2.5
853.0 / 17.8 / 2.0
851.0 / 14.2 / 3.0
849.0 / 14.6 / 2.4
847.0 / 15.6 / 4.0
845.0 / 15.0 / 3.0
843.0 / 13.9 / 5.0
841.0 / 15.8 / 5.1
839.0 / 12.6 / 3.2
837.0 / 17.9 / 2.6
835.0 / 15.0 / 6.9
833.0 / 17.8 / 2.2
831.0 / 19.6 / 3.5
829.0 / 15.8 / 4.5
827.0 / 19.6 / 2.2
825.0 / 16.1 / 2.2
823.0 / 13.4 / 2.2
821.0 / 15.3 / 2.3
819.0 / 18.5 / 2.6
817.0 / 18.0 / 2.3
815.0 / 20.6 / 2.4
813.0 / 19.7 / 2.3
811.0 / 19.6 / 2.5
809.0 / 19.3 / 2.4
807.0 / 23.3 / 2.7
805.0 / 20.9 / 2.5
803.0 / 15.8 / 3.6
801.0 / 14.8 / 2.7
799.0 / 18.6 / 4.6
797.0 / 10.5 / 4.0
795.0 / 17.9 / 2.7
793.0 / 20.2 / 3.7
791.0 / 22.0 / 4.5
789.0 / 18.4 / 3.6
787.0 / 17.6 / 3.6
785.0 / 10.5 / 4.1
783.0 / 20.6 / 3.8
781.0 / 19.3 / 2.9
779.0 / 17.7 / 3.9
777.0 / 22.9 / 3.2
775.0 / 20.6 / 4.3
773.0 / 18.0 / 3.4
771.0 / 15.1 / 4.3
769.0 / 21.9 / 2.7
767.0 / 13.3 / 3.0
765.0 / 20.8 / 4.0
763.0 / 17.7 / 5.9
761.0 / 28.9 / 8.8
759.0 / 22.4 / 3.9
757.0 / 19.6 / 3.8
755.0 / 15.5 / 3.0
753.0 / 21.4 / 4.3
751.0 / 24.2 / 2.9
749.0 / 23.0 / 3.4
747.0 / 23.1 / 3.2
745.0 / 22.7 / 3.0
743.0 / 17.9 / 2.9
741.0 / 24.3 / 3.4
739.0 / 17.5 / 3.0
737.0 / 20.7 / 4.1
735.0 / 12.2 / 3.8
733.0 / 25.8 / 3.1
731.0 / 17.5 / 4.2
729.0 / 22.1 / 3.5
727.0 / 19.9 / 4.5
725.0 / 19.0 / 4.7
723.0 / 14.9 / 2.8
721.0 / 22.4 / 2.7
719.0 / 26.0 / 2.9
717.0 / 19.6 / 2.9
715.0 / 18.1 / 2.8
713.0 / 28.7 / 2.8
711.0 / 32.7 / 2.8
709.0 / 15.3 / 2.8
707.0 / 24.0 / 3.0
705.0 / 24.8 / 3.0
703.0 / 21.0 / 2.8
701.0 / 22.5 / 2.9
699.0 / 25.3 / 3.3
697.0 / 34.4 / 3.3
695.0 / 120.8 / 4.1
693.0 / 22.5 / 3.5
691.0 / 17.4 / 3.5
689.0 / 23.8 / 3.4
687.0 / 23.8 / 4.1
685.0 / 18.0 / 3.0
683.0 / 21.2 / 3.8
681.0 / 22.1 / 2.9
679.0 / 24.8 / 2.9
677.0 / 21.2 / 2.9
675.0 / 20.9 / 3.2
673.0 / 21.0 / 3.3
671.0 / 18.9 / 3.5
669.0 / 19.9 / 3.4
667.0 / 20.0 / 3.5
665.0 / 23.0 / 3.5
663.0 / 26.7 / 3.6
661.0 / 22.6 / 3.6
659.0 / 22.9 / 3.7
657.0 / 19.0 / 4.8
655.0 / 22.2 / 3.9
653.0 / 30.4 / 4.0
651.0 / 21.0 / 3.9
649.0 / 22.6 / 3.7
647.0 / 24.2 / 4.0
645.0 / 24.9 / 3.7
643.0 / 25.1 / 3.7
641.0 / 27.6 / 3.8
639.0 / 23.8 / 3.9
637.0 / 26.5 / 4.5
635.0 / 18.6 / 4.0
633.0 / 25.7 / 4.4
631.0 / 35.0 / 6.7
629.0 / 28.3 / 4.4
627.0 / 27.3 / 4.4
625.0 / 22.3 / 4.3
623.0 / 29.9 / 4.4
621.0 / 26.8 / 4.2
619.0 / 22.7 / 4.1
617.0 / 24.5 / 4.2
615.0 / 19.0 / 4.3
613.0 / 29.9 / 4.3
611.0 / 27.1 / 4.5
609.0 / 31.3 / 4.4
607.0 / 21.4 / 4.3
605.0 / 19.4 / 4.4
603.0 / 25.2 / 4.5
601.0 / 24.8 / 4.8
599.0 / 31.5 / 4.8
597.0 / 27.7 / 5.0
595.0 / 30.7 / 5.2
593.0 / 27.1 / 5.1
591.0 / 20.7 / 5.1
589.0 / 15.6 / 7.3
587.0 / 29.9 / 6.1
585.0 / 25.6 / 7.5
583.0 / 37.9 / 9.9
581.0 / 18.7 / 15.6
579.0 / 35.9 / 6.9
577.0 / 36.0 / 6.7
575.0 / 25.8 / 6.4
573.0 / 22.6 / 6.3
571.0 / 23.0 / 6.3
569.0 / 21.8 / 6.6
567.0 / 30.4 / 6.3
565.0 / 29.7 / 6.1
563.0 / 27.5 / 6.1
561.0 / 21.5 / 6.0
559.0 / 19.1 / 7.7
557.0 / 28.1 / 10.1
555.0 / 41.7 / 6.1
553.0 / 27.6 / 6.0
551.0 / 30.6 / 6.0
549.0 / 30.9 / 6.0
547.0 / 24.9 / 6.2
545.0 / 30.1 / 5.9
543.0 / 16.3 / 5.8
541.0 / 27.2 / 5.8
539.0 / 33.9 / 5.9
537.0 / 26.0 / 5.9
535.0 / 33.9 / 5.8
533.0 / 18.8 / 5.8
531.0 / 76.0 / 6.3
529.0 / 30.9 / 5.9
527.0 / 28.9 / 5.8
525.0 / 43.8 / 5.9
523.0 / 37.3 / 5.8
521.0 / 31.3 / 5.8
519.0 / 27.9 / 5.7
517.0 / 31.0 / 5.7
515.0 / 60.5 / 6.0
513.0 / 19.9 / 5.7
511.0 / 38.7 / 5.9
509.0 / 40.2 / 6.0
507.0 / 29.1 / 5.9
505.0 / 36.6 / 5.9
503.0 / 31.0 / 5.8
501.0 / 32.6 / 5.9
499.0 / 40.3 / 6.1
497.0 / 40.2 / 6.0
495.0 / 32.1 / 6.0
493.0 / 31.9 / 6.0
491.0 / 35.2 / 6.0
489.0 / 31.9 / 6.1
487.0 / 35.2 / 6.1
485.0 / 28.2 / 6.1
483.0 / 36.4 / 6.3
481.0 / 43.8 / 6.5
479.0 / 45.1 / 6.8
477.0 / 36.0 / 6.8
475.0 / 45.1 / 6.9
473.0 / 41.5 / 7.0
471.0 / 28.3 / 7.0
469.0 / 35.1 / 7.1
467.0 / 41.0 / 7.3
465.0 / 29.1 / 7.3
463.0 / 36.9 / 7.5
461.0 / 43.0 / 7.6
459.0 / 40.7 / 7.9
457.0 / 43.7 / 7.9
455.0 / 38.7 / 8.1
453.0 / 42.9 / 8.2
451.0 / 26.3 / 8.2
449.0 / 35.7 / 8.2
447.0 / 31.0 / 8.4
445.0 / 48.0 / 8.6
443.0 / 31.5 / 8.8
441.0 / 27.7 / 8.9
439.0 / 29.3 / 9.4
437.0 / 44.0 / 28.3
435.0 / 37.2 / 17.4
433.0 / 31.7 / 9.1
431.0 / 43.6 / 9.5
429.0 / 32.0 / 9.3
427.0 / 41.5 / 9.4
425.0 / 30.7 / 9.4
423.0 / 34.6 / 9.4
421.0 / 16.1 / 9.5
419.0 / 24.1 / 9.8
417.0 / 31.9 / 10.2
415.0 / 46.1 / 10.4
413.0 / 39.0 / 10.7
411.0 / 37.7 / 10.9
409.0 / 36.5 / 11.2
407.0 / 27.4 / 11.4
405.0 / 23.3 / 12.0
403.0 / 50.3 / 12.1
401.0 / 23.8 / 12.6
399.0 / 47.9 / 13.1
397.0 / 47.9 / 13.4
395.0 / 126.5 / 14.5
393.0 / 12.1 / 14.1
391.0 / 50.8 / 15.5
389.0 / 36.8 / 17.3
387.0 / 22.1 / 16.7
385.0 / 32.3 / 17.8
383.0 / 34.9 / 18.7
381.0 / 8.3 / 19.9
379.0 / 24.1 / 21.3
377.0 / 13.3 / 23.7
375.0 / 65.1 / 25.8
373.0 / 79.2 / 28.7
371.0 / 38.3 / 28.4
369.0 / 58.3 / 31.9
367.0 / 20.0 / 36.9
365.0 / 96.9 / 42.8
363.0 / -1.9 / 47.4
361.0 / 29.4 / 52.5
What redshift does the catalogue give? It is 0.06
